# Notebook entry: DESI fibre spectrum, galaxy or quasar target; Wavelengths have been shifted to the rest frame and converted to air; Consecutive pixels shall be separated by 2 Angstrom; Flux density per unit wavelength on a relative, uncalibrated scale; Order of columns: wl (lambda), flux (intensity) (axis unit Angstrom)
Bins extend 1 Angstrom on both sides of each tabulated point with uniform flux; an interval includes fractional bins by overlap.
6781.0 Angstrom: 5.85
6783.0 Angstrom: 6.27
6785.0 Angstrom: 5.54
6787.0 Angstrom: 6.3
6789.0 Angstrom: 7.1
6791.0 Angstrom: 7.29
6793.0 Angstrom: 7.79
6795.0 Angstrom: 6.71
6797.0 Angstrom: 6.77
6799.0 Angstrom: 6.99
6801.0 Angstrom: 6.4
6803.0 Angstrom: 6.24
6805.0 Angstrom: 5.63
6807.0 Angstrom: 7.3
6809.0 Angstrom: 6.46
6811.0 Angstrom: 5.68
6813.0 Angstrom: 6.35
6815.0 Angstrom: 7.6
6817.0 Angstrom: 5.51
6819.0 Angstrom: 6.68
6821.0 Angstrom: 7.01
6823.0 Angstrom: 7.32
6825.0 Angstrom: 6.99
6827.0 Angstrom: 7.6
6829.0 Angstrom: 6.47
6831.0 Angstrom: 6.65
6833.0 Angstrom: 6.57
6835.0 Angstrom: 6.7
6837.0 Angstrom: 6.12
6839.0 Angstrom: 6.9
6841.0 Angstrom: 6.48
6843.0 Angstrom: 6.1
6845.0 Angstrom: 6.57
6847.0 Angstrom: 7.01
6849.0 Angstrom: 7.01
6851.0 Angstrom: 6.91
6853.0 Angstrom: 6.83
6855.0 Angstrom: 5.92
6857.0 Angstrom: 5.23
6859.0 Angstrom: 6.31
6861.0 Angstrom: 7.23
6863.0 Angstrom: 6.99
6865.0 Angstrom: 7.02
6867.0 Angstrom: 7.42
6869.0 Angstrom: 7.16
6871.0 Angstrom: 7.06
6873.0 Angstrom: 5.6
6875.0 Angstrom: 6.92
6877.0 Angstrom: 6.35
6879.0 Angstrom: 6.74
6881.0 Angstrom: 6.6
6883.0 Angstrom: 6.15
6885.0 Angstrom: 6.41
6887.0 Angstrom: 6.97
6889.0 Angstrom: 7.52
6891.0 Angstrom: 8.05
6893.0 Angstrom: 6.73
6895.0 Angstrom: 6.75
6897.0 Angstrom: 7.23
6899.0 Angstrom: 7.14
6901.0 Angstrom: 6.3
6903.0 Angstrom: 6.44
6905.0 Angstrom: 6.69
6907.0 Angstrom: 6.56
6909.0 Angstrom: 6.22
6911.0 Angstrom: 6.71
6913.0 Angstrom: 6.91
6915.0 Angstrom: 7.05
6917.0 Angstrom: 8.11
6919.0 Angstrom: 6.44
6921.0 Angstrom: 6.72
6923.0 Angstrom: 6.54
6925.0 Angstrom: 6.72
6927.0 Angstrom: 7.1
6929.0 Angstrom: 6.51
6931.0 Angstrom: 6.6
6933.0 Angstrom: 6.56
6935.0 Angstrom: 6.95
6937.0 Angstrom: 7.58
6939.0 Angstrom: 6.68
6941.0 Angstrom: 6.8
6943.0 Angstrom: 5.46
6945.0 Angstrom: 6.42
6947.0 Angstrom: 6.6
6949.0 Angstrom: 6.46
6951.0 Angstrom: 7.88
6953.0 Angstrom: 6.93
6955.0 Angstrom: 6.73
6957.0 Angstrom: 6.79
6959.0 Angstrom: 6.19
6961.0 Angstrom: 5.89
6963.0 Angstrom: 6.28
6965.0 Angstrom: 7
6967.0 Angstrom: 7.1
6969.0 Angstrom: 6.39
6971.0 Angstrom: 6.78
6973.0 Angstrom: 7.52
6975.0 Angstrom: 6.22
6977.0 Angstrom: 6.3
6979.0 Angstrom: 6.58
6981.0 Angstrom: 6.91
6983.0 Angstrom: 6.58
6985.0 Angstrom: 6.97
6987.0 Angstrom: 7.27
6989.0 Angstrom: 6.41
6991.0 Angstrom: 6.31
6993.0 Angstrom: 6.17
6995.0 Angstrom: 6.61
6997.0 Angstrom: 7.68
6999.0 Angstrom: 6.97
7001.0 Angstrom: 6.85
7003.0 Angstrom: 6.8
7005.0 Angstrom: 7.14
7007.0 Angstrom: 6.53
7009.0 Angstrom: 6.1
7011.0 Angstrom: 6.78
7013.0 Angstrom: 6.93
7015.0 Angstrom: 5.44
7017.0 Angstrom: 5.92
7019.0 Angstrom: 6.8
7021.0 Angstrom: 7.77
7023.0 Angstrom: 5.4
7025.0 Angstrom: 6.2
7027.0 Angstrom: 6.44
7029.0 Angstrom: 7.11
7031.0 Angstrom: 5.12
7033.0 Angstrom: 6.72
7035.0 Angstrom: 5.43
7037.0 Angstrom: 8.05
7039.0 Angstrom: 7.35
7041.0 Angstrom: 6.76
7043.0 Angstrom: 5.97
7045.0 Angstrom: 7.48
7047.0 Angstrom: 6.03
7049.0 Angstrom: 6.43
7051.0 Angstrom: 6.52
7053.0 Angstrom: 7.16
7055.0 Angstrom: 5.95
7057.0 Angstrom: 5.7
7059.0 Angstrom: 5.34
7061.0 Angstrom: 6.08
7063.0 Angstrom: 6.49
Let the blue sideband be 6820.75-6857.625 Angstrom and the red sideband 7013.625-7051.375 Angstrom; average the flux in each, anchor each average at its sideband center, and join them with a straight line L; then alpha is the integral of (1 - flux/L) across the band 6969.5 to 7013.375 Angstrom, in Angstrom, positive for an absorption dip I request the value -1.5 Angstrom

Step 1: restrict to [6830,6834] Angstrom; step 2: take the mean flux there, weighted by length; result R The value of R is 6.61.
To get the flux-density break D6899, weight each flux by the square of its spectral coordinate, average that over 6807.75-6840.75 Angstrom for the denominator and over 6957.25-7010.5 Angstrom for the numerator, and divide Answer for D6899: 1.0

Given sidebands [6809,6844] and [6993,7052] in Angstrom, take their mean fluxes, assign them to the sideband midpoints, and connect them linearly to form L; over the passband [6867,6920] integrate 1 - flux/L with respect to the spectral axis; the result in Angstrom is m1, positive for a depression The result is -1.59 Angstrom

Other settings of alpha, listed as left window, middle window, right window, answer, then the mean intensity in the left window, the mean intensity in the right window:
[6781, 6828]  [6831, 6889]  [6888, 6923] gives 1.37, 6.66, 6.91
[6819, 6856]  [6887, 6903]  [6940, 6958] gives -0.84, 6.73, 6.67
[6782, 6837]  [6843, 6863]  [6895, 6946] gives 0.39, 6.65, 6.74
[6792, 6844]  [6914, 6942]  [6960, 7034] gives -1.12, 6.65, 6.59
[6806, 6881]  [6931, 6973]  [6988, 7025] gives -0.53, 6.67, 6.58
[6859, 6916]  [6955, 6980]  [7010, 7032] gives -0.21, 6.81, 6.36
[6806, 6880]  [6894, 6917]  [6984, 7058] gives -0.52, 6.67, 6.57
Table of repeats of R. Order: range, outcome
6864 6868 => 7.22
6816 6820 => 6.09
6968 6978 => 6.64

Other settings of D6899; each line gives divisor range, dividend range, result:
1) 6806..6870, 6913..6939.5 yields 1.06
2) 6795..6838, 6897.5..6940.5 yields 1.06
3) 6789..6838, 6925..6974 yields 1.04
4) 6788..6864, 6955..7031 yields 1.04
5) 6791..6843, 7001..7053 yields 1.04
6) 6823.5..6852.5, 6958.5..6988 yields 1.03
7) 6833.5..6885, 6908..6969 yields 1.04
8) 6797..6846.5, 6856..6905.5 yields 1.04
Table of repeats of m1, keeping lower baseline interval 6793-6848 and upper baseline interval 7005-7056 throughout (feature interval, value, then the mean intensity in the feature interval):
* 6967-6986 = -0.50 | 6.72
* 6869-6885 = 0.20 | 6.53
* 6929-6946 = -0.14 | 6.62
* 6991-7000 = -0.37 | 6.8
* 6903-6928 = -0.82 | 6.8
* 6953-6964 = 0.22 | 6.43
